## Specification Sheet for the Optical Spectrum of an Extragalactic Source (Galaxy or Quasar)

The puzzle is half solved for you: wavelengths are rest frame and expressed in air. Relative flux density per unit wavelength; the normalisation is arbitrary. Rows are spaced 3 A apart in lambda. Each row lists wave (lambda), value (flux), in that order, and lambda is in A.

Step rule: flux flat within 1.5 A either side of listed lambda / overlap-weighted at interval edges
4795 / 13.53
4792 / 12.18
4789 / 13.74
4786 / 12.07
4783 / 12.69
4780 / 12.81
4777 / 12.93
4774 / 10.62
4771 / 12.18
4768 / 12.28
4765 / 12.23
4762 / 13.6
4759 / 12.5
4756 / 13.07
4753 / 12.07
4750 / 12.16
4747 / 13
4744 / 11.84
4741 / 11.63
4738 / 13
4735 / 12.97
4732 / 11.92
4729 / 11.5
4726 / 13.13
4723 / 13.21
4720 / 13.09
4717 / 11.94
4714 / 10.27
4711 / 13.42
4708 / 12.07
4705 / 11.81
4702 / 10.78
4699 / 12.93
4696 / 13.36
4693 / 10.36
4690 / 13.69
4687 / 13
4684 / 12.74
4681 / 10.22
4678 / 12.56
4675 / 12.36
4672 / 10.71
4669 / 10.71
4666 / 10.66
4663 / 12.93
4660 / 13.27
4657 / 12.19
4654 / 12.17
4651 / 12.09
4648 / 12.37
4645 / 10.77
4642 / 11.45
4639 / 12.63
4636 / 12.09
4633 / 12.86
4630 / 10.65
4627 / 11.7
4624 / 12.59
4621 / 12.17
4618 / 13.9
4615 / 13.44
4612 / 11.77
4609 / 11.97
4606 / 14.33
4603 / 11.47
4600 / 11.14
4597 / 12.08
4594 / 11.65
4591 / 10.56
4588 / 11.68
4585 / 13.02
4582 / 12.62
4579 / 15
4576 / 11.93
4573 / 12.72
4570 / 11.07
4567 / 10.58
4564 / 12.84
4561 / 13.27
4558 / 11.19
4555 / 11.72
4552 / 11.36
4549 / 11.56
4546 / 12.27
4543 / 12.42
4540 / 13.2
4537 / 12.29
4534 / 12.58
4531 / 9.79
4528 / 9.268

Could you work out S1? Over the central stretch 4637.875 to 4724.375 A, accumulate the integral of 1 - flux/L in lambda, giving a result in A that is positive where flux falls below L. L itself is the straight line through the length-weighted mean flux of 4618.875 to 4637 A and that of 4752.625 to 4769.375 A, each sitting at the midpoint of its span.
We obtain 1.8 A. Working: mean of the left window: 12.1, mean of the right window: 12.7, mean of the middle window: 12.1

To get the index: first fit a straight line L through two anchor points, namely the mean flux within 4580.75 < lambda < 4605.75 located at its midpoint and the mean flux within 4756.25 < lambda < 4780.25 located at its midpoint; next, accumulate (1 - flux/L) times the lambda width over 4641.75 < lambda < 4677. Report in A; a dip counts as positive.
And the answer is 0.8 A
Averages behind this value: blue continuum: 11.9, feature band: 11.8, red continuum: 12.4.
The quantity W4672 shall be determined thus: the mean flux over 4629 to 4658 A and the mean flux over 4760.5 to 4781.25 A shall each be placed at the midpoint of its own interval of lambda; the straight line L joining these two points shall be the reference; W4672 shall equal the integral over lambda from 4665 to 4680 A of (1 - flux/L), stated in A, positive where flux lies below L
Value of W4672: 0.8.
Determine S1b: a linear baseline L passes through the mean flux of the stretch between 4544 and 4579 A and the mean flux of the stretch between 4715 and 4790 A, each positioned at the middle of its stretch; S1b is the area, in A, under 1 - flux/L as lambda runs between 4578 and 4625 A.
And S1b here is -1.28 A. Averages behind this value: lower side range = 12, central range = 12.4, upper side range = 12.5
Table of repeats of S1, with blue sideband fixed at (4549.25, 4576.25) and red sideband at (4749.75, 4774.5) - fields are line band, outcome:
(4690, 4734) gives 0.18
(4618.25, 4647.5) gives 0.11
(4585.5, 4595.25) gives 0.37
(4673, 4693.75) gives 0.00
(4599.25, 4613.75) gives -0.31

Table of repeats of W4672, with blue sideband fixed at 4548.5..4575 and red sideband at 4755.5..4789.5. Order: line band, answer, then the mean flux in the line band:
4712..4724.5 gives 0.2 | 12.2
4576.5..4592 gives -0.9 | 12.6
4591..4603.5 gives 0.5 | 11.5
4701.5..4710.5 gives 0.3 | 11.8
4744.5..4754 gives 0.1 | 12.4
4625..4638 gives 0.2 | 11.9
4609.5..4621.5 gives -0.8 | 12.8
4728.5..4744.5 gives 0.2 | 12.2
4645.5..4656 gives 0.0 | 12.1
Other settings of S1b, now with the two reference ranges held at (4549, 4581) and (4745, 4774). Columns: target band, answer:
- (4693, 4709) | 0.4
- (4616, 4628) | -0.4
